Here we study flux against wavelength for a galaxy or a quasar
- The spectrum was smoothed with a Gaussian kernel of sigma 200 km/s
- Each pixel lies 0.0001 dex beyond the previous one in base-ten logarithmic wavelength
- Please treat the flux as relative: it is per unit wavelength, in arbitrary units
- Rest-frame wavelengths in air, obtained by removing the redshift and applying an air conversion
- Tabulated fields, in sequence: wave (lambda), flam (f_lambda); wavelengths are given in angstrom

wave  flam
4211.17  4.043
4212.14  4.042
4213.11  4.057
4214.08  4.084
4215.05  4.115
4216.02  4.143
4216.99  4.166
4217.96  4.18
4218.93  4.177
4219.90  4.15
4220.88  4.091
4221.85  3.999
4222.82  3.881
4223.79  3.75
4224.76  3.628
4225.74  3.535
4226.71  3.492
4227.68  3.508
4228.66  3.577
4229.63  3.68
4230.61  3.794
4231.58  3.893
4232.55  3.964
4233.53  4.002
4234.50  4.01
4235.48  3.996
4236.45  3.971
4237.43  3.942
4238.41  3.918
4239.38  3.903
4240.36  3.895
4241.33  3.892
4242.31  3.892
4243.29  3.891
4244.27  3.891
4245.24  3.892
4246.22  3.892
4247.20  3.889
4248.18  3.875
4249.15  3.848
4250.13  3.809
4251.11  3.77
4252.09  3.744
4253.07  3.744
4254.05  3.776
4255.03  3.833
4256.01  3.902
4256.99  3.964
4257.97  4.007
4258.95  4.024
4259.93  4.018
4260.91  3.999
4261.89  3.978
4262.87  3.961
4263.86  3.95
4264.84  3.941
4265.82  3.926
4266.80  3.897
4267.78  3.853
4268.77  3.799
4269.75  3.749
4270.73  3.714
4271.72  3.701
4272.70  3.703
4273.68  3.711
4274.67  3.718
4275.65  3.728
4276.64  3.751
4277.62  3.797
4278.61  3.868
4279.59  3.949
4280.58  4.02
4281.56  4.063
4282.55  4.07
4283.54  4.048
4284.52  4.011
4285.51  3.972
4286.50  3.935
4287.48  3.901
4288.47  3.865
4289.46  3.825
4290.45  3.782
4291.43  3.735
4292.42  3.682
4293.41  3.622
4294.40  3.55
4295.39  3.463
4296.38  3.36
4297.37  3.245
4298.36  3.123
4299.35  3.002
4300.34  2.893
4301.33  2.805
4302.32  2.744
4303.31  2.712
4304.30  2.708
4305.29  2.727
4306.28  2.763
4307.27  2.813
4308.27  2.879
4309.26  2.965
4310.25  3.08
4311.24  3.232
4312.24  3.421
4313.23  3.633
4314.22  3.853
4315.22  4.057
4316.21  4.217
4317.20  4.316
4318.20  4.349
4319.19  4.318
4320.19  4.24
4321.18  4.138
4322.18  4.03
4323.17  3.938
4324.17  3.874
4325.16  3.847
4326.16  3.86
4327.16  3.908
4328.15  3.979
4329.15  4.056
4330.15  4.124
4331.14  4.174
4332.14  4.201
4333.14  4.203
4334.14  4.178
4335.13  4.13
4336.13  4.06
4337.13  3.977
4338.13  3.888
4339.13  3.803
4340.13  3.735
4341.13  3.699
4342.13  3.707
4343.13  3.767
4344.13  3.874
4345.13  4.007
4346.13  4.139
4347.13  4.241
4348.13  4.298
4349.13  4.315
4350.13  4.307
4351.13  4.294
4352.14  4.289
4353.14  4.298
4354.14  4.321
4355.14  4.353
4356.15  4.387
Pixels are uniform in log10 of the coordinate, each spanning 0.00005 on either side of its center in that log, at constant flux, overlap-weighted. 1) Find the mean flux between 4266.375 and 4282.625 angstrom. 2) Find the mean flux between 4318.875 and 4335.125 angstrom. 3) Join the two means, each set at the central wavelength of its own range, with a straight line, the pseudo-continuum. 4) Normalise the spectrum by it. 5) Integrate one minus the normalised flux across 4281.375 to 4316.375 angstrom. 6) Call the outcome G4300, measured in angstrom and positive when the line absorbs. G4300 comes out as 4.5 angstrom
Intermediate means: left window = 3.82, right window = 4.07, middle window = 3.42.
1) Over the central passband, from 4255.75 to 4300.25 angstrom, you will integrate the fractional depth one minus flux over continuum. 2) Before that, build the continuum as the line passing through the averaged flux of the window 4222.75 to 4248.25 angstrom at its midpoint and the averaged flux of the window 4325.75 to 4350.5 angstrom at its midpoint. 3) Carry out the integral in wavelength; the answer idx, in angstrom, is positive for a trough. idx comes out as 1.4 angstrom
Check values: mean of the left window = 3.83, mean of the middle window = 3.79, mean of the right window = 4.02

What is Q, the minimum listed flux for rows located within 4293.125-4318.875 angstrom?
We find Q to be 2.708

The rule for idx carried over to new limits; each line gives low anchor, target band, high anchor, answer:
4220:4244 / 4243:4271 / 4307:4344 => -0.25 angstrom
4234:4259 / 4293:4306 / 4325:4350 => 2.94 angstrom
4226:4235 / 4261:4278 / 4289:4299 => -0.94 angstrom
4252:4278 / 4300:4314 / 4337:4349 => 3.32 angstrom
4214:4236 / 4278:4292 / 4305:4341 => -0.30 angstrom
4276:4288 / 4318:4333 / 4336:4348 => -0.55 angstrom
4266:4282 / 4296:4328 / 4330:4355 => 3.98 angstrom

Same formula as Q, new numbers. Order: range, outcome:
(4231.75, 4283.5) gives 3.701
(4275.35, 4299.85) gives 3.002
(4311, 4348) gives 3.232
